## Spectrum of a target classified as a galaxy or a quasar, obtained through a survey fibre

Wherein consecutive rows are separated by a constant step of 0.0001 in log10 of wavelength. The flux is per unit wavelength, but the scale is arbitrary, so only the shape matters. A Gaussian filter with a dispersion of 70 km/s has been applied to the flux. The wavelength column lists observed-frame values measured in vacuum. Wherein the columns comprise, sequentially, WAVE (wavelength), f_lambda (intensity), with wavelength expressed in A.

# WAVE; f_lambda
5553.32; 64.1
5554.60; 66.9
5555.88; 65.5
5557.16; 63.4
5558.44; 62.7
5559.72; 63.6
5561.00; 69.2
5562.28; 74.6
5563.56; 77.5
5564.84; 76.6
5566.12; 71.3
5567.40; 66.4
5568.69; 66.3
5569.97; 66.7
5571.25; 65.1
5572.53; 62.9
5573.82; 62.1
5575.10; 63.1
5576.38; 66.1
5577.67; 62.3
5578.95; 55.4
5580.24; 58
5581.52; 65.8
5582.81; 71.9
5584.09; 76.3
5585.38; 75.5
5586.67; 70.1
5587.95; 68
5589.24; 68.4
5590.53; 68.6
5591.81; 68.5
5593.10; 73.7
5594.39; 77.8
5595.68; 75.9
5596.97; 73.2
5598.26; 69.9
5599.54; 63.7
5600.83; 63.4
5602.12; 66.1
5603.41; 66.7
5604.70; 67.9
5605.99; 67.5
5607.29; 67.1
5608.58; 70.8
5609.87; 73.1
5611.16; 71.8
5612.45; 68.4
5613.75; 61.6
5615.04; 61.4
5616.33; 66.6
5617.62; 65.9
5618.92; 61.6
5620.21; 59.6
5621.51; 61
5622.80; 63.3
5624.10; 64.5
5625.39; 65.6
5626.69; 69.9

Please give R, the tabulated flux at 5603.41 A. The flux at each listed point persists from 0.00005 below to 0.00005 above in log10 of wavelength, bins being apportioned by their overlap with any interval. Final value 66.7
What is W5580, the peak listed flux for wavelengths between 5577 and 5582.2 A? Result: 65.8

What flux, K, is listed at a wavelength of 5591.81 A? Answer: 68.5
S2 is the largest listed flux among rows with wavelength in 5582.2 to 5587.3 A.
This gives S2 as 76.3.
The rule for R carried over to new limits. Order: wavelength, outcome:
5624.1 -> 64.5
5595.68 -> 75.9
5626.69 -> 69.9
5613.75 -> 61.6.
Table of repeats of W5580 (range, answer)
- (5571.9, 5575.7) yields 63.1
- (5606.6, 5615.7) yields 73.1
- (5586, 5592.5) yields 70.1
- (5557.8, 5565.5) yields 77.5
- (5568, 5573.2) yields 66.7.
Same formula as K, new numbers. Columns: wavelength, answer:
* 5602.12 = 66.1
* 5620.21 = 59.6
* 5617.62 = 65.9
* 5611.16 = 71.8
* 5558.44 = 62.7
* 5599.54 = 63.7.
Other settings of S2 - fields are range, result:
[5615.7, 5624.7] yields 66.6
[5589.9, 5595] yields 77.8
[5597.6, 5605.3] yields 69.9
